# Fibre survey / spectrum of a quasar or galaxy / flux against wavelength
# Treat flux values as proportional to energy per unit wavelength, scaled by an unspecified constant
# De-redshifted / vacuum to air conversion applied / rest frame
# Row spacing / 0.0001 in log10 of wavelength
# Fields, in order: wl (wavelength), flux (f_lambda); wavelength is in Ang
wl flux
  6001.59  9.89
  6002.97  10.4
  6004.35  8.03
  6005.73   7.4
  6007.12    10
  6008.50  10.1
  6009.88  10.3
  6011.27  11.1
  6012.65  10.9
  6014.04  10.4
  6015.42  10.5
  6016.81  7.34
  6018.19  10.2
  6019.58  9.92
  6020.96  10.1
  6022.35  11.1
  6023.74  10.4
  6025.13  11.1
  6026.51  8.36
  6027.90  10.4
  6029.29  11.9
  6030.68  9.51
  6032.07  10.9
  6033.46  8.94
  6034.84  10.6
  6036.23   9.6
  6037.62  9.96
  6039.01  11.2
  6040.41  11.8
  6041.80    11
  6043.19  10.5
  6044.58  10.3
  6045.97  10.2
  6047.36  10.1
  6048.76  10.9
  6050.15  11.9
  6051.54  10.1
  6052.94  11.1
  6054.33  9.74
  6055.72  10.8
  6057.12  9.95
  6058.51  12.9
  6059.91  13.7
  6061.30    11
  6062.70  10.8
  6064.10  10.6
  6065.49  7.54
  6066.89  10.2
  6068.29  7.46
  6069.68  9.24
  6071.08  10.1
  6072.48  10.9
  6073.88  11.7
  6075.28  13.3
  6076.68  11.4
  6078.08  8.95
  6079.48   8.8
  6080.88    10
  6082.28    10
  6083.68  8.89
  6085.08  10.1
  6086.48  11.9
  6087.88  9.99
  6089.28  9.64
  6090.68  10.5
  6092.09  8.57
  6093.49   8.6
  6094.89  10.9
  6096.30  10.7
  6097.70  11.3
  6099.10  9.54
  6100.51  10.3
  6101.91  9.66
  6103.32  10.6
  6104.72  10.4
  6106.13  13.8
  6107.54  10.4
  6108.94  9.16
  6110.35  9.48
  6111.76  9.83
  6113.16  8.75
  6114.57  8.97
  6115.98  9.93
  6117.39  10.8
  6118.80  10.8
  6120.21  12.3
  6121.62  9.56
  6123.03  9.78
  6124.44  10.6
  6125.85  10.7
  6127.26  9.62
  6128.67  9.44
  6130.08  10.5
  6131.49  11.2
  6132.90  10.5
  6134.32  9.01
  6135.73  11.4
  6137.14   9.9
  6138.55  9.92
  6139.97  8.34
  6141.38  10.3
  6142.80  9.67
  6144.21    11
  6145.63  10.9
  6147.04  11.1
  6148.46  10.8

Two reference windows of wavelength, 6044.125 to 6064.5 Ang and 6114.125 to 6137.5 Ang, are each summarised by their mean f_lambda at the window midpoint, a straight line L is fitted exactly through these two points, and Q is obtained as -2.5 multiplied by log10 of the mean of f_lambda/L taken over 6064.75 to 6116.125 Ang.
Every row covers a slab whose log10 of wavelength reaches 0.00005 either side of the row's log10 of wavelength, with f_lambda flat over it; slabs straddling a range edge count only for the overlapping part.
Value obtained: 0.06 mag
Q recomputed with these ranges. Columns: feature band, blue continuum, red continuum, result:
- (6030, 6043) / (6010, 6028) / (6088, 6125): -0.03 mag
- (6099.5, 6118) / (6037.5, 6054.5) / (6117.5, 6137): 0.04 mag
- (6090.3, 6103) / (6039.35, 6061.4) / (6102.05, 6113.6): 0.05 mag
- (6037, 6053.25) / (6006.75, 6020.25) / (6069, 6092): -0.06 mag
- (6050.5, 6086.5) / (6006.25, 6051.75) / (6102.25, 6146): -0.01 mag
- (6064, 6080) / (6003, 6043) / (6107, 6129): 0.01 mag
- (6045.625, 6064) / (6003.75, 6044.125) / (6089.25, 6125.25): -0.09 mag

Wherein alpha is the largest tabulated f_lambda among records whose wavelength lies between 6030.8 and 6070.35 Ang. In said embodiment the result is 13.7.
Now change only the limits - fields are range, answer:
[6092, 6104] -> 11.3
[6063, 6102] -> 13.3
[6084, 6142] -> 13.8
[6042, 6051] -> 11.9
